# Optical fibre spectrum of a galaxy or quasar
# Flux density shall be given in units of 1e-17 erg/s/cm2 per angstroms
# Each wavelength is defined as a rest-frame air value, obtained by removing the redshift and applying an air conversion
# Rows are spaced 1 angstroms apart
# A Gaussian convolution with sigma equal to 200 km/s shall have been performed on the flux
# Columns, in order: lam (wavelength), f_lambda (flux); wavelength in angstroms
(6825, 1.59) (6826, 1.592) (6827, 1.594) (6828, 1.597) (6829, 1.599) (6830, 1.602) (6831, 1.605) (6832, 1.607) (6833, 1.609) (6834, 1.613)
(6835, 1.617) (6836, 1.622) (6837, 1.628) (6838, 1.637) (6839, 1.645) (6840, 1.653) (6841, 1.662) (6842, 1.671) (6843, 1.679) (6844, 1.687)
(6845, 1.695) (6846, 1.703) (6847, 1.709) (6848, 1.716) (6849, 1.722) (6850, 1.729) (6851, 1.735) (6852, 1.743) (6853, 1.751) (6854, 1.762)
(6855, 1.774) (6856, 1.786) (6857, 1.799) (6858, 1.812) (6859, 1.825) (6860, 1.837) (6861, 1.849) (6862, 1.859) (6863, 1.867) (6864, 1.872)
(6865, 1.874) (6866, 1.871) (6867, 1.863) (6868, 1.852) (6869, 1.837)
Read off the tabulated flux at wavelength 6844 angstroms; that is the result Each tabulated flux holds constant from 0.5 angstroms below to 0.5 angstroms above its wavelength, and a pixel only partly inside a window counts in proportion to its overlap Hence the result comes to 1.687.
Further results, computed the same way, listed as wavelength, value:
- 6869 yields 1.837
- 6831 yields 1.605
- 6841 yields 1.662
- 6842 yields 1.671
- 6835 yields 1.617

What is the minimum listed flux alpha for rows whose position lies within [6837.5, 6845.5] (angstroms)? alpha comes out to 1.637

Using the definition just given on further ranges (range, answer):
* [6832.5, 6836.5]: 1.609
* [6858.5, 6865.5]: 1.825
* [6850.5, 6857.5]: 1.735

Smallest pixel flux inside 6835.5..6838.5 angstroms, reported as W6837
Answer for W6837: 1.622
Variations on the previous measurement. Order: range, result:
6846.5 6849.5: 1.709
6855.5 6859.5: 1.786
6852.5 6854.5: 1.751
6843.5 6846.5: 1.687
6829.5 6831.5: 1.602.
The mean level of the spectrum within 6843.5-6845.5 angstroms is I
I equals 1.69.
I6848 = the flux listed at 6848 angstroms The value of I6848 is 1.716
